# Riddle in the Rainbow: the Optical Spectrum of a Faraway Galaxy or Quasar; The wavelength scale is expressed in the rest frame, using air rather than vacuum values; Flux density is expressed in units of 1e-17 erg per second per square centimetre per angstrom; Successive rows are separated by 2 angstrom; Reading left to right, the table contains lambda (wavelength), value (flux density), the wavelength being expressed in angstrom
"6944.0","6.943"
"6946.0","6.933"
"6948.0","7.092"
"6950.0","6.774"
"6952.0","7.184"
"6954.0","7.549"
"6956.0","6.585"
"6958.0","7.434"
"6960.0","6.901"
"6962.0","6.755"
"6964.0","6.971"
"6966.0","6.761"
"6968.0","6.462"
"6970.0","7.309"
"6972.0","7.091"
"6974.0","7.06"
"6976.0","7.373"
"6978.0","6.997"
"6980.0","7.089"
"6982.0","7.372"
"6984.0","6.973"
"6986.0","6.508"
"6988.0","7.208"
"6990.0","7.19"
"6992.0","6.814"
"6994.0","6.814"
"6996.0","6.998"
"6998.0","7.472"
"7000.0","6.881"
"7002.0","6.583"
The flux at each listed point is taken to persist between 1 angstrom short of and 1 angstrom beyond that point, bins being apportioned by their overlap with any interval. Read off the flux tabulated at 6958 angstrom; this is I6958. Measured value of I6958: 7.434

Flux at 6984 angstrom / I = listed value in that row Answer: 6.973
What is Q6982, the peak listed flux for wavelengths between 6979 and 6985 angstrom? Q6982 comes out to 7.372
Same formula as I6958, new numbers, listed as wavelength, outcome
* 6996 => 6.998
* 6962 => 6.755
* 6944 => 6.943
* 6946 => 6.933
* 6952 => 7.184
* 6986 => 6.508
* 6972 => 7.091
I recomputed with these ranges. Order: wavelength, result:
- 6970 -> 7.309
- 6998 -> 7.472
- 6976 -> 7.373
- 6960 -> 6.901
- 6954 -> 7.549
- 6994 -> 6.814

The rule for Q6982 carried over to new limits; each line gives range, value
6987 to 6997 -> 7.208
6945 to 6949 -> 7.092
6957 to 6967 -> 7.434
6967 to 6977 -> 7.373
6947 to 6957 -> 7.549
